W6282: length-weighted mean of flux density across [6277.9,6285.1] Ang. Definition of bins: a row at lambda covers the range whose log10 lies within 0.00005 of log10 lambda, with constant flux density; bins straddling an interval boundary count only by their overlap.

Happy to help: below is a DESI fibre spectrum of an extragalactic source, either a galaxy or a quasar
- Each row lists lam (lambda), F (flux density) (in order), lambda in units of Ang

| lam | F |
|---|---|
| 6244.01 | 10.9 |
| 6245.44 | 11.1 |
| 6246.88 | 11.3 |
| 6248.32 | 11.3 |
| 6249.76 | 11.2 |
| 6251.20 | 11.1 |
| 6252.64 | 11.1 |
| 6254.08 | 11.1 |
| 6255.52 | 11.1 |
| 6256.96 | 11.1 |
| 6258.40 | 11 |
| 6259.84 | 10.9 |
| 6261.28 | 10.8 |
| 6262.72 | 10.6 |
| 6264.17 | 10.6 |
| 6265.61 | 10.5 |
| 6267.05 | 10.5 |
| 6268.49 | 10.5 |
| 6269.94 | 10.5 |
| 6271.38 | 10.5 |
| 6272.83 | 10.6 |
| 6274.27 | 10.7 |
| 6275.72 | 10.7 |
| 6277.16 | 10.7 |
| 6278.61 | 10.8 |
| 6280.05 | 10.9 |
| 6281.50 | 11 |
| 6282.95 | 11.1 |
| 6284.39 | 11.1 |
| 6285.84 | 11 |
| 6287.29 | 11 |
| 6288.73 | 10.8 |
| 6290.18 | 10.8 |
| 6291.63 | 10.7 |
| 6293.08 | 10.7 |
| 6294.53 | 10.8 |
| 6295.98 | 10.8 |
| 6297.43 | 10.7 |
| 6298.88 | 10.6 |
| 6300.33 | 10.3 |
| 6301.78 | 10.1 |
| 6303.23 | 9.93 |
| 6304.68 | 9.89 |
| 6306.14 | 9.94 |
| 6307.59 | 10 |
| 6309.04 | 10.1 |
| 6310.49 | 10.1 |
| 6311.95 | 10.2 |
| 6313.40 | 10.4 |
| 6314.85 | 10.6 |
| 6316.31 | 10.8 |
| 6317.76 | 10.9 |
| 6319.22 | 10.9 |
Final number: 11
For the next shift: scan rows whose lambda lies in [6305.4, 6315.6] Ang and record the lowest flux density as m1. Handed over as 9.94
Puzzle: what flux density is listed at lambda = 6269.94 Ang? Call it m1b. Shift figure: 10.5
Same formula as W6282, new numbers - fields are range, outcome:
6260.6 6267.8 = 10.6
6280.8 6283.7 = 11.1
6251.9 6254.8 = 11.1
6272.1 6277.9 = 10.7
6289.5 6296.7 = 10.8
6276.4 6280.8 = 10.8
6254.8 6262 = 11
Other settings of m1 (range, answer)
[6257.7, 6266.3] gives 10.5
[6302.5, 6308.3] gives 9.89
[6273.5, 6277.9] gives 10.7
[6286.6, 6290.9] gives 10.8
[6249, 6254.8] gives 11.1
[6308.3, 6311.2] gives 10.1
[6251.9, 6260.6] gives 10.9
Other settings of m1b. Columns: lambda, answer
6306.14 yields 9.94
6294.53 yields 10.8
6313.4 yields 10.4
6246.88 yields 11.3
